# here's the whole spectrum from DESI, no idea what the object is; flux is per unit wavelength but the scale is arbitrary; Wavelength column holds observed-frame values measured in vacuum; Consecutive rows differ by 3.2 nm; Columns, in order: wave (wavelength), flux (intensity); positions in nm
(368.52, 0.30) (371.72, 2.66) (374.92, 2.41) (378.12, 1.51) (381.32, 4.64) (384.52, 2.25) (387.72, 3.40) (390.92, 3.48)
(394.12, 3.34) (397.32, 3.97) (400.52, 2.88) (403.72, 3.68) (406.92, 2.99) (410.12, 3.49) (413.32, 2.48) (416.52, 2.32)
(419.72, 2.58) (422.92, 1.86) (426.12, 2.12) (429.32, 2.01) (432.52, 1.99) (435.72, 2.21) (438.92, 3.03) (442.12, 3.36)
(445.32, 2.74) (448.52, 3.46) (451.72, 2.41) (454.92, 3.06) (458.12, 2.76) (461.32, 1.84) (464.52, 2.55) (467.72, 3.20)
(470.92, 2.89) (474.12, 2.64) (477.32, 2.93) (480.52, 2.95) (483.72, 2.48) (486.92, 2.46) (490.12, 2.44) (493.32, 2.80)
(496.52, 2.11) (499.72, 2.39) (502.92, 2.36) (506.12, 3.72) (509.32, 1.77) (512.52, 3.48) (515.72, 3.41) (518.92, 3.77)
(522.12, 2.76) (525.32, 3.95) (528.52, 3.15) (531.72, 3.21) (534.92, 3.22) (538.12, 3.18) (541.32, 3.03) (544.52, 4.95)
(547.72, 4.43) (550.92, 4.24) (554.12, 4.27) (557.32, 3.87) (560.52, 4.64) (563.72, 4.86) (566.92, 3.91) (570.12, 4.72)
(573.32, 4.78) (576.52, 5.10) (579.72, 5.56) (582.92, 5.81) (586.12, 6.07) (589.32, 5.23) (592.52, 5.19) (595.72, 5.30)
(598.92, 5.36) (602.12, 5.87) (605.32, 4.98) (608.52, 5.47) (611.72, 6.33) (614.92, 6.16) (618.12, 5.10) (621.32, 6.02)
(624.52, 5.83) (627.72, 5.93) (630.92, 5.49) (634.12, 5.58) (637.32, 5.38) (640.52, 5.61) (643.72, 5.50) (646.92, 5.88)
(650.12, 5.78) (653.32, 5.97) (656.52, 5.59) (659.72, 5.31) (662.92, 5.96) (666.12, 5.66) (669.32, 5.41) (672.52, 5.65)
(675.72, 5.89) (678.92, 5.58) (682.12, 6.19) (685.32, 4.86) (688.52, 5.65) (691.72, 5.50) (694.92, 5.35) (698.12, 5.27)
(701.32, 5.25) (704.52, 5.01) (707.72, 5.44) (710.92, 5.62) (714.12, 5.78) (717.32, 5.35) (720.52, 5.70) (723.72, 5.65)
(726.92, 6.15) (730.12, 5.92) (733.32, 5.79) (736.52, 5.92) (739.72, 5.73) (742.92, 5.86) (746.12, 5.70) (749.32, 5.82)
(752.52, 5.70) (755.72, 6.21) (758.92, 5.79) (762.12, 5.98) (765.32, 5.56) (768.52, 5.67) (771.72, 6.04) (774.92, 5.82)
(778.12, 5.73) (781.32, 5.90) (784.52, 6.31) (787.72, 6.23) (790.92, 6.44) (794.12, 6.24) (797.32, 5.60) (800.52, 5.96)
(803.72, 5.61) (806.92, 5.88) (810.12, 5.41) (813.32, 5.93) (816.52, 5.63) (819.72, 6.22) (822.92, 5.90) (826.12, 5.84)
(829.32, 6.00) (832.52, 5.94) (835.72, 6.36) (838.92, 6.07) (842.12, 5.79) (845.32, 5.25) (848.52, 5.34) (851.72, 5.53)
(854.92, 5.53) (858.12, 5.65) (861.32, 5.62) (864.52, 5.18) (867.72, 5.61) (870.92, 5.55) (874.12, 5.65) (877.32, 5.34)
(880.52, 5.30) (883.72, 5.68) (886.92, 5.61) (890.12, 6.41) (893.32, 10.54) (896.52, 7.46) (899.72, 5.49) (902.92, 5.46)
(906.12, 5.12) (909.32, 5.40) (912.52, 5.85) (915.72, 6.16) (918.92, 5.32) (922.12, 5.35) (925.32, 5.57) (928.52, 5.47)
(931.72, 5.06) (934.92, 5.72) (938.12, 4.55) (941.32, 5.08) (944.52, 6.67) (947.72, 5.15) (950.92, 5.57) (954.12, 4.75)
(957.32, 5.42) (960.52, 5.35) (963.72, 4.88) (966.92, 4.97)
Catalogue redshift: 0.36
